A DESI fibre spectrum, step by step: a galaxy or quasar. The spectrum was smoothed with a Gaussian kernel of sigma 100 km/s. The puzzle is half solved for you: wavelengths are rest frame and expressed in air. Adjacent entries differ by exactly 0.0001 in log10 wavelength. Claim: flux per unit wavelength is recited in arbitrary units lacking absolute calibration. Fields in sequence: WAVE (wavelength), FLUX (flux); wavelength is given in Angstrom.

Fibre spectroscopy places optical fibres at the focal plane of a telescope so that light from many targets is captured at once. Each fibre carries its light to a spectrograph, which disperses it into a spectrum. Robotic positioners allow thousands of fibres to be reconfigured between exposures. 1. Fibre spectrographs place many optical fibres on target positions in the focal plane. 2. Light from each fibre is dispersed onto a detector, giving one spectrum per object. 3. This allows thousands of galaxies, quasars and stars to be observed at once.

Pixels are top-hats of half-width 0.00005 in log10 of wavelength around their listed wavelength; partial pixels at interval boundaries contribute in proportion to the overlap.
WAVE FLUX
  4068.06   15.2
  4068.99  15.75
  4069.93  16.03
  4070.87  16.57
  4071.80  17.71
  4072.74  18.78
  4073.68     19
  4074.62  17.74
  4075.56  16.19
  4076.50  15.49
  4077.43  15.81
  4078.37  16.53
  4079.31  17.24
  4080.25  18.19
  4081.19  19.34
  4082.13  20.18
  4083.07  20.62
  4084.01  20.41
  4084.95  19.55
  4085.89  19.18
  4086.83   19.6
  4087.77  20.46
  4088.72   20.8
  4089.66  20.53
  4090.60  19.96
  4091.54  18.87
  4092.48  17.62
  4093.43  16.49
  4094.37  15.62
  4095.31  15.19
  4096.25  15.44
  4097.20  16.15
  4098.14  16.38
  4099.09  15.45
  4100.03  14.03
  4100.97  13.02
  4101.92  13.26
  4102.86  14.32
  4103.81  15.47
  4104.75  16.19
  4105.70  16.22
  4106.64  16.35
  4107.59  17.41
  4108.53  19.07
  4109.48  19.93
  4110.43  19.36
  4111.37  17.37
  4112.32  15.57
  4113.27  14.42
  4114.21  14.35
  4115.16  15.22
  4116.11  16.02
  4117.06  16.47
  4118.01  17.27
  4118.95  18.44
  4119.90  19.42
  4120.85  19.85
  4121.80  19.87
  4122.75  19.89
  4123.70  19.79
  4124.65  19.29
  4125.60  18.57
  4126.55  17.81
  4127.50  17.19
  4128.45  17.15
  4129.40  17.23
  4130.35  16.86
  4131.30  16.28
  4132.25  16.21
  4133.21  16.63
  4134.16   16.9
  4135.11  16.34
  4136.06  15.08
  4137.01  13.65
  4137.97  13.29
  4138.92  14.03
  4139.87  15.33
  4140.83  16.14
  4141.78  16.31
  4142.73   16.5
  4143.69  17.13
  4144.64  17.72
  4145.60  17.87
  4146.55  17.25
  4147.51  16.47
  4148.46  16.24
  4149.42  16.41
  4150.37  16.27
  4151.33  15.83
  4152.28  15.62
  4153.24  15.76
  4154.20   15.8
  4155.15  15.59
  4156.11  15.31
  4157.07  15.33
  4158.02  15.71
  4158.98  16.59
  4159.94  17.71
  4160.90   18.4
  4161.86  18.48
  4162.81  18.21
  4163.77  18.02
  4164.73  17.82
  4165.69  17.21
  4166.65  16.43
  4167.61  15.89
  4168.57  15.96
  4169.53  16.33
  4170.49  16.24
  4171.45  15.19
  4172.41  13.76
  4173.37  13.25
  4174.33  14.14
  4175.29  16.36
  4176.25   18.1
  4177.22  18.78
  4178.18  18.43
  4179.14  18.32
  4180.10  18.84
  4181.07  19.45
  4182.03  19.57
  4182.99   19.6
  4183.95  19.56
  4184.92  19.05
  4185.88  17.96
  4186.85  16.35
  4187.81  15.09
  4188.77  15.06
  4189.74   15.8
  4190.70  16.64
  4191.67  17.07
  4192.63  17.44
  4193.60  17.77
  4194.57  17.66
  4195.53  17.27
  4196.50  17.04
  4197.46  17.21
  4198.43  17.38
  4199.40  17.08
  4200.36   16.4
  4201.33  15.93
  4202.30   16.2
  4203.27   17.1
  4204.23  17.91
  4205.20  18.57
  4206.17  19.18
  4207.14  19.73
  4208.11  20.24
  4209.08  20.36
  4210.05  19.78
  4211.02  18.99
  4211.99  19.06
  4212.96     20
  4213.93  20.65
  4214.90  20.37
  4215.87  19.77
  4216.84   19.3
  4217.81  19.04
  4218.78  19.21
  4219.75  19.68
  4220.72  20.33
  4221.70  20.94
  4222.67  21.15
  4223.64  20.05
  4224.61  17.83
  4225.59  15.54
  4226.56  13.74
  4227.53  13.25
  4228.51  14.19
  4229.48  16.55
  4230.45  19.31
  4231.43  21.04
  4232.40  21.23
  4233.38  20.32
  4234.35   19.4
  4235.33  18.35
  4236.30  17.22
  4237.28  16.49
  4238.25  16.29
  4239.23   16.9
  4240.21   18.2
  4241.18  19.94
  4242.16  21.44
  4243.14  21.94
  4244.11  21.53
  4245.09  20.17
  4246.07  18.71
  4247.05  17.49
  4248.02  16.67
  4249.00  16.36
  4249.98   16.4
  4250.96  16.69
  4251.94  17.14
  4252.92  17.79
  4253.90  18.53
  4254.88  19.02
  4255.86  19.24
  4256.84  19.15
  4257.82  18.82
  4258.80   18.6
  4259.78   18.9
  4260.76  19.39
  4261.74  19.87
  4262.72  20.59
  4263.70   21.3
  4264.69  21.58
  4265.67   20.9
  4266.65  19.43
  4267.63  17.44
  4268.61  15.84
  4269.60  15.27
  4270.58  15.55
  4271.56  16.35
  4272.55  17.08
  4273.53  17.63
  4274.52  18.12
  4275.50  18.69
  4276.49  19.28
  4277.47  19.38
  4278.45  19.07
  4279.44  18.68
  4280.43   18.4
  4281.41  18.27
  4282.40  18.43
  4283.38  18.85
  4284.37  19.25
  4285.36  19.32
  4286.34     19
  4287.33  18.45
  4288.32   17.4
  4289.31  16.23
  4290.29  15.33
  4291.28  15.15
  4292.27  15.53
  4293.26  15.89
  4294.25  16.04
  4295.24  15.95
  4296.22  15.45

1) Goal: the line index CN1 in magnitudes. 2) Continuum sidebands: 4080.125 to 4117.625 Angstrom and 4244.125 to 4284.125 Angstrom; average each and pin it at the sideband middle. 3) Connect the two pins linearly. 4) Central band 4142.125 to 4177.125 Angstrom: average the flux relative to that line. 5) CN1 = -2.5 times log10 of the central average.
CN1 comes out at 0.079 mag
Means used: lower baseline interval 17.2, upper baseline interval 18.4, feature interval 16.4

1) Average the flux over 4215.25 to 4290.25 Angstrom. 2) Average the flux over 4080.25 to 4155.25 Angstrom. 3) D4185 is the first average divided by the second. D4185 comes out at 1.08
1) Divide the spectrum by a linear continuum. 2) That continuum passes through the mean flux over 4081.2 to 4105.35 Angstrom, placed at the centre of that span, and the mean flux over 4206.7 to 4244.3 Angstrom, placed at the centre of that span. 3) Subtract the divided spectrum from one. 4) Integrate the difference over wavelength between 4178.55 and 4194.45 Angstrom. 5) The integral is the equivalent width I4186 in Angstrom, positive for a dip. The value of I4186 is 0.7 Angstrom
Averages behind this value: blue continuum 17.4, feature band 17.7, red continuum 18.9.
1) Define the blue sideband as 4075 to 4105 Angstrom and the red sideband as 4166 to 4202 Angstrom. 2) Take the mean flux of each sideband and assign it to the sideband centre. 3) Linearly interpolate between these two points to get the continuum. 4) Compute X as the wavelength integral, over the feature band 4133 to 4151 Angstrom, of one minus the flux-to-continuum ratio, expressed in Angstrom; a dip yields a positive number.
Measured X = 1.1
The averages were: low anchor 17.3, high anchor 17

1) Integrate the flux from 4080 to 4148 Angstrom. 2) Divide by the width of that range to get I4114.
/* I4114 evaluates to 17.2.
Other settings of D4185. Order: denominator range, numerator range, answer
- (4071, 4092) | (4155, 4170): 0.90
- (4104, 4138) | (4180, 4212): 1.04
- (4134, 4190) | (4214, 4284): 1.12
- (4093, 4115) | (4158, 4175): 1.03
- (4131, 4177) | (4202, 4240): 1.15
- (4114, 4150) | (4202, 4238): 1.11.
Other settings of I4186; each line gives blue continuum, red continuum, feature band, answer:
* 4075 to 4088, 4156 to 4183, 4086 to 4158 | 4.1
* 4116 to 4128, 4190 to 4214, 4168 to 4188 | 1.1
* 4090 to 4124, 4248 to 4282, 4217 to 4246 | -1.0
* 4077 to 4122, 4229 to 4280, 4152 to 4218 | 2.1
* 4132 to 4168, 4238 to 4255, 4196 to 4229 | -1.2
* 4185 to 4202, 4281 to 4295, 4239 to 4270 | -3.0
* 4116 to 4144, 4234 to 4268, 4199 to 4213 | -0.2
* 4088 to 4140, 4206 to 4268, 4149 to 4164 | 0.9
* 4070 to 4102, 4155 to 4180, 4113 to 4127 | -0.5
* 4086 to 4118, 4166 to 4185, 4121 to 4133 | -0.8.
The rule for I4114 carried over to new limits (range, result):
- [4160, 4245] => 18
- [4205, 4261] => 18.7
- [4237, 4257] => 18.4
